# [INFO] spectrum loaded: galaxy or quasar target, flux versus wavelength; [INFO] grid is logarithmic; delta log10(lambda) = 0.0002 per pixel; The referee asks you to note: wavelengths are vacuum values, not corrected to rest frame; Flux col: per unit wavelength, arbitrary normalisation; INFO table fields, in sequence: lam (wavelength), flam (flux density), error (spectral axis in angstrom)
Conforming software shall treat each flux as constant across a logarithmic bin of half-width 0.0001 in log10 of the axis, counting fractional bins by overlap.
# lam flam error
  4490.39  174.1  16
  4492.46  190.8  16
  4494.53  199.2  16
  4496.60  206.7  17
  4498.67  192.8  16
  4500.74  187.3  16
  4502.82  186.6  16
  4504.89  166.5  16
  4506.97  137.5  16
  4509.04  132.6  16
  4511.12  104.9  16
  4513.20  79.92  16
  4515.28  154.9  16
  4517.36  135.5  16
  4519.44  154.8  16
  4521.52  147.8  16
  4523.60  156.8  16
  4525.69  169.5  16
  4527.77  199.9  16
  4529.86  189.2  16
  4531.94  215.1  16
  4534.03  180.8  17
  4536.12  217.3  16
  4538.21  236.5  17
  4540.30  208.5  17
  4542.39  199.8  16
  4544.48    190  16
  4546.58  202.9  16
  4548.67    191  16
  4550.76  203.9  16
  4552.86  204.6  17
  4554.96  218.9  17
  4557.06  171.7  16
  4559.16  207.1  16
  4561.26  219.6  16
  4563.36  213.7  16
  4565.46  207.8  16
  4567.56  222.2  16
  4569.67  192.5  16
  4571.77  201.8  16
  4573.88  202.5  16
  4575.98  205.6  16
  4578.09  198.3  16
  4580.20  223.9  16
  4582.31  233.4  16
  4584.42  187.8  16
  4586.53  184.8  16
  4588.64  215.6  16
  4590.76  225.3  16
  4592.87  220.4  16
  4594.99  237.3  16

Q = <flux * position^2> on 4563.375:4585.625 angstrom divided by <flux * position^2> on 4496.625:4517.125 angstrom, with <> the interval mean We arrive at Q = 1.41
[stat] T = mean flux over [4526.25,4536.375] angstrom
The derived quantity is 198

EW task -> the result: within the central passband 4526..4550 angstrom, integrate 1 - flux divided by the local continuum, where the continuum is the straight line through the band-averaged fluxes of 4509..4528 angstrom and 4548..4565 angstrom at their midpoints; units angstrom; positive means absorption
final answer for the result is -4.0 angstrom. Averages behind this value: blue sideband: 142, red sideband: 204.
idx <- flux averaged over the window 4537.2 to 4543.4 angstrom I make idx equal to 215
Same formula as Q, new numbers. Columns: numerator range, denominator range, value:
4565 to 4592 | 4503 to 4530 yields 1.44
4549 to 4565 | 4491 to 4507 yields 1.13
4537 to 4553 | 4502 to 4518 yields 1.52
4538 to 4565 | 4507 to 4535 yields 1.34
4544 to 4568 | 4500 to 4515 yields 1.47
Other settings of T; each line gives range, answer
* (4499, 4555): 176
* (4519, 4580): 198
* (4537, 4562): 204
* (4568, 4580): 203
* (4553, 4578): 205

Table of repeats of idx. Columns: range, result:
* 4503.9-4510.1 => 145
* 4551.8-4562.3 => 204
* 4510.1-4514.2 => 92.4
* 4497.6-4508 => 174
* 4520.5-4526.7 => 158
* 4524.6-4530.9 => 186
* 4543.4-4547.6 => 196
